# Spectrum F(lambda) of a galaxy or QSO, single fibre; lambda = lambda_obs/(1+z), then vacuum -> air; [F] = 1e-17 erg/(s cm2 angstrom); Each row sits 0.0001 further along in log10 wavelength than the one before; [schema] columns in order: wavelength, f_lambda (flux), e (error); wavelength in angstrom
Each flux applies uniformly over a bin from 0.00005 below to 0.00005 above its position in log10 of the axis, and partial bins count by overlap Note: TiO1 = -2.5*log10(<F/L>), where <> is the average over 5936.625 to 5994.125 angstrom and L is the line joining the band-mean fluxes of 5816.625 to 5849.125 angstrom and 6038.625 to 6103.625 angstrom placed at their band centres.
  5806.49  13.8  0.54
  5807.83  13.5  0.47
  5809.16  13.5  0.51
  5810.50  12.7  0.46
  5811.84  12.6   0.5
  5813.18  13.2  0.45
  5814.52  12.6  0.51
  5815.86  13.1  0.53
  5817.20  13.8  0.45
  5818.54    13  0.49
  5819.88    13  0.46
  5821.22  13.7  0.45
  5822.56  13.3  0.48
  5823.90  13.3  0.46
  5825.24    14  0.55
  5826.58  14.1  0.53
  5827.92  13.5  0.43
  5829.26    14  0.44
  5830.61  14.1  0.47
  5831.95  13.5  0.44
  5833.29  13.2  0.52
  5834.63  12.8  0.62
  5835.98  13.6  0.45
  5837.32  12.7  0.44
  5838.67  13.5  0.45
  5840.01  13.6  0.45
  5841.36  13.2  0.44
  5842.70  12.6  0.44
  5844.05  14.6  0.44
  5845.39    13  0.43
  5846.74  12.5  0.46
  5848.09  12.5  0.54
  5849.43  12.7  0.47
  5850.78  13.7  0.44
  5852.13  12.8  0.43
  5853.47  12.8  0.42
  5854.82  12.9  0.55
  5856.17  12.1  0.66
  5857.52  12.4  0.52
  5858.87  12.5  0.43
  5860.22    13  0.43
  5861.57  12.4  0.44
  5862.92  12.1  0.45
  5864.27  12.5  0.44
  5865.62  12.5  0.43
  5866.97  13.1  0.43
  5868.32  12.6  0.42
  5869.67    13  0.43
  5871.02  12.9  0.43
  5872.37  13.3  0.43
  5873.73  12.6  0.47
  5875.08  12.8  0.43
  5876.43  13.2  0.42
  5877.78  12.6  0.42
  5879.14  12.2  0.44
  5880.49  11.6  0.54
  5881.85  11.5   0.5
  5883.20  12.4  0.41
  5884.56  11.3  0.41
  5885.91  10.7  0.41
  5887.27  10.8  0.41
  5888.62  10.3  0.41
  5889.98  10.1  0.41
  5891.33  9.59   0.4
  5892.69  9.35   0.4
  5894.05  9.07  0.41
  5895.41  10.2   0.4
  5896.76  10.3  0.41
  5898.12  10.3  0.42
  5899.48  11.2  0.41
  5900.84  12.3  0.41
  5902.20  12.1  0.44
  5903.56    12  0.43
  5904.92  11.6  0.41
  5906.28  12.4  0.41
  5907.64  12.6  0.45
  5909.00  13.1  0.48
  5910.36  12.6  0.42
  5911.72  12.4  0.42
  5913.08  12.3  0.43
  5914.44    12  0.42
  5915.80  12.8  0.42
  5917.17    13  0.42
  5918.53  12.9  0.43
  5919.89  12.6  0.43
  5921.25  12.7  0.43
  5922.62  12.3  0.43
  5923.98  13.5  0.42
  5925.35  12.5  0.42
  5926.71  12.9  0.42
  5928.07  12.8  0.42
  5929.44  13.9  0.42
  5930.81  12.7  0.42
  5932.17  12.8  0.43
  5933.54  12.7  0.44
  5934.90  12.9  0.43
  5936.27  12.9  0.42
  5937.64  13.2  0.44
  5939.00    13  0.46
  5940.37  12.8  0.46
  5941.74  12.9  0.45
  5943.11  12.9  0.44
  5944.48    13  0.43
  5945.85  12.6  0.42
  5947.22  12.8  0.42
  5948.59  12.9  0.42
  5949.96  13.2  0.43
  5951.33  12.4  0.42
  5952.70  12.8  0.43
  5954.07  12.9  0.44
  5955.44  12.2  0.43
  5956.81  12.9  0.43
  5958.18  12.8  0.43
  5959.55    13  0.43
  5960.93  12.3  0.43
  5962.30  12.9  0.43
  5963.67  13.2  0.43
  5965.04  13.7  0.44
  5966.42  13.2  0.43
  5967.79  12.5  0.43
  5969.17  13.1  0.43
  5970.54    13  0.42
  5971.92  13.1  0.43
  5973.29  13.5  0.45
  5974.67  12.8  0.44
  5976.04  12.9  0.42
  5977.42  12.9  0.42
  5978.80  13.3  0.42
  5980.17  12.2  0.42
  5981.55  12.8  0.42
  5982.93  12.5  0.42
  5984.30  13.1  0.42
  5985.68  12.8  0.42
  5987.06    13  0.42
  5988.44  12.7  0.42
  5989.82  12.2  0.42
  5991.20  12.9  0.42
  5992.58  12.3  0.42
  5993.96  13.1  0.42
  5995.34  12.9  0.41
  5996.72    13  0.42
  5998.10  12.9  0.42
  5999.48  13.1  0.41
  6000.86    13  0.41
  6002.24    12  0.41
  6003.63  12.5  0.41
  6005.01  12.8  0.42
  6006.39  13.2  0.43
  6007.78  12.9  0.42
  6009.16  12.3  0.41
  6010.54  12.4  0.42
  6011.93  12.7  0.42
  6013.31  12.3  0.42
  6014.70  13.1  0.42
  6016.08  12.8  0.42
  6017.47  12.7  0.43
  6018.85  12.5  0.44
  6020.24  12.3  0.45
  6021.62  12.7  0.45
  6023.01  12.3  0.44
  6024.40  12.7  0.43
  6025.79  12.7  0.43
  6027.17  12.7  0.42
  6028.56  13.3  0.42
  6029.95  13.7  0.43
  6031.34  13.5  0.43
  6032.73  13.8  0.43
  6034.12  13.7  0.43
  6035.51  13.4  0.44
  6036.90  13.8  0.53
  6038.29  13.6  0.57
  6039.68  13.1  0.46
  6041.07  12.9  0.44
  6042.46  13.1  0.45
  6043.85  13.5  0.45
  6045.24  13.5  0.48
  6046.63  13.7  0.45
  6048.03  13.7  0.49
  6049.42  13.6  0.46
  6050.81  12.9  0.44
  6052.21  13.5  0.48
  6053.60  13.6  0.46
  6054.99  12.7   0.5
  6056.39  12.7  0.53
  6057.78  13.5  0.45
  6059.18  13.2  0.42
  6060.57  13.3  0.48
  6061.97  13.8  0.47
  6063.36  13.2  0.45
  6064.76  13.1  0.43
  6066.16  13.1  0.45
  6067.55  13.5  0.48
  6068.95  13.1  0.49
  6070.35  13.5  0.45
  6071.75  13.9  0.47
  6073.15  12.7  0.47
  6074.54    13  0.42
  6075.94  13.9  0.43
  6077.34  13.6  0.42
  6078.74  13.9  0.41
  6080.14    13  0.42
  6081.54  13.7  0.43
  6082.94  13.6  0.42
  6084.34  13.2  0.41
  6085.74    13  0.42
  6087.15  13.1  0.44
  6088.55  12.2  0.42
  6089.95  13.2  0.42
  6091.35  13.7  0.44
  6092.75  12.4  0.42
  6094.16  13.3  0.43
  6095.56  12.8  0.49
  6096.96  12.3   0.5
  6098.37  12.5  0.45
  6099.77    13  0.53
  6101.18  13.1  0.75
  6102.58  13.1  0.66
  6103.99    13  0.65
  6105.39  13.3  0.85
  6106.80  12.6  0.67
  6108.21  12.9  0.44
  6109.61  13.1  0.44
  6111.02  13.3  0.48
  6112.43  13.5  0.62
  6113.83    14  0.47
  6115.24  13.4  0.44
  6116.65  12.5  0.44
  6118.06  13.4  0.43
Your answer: 0.035 mag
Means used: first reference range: 13.4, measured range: 12.9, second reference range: 13.2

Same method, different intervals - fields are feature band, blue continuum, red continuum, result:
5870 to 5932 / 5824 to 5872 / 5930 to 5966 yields 0.09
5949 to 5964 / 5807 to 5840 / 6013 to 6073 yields 0.04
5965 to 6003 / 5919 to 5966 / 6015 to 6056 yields 0.01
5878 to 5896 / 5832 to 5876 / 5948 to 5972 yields 0.20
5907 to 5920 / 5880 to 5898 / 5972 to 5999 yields -0.14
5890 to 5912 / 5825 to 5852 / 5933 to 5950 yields 0.16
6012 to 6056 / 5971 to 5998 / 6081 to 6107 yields -0.02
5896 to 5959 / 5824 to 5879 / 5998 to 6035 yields 0.03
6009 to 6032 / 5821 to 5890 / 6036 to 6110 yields 0.03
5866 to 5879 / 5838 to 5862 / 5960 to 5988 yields 0.01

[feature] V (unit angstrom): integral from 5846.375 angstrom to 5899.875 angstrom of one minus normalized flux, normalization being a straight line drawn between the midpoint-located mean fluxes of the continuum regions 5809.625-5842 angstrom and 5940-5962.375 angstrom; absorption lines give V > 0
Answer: 5.0 angstrom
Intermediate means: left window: 13.3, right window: 12.8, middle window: 11.9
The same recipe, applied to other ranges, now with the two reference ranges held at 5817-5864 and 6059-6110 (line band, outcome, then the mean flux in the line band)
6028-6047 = -0.4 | 13.5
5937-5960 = 0.5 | 12.8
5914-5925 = 0.3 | 12.7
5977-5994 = 0.5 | 12.7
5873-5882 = 0.5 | 12.4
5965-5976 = 0.1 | 13.1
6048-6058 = -0.1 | 13.2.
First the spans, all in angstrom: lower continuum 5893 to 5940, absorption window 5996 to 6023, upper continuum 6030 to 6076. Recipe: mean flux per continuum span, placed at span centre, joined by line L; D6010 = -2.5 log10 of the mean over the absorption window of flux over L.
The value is 0.03 mag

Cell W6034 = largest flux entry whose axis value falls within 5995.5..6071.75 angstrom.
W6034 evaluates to 13.9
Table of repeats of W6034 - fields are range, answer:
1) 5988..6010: 13.2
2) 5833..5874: 14.6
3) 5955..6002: 13.7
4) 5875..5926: 13.5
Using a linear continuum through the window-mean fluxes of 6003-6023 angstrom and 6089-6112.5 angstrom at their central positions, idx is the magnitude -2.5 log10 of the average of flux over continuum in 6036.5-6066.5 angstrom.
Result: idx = -0.04 mag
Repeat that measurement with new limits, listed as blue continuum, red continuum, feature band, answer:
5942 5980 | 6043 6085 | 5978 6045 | 0.020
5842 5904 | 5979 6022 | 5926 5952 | -0.046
